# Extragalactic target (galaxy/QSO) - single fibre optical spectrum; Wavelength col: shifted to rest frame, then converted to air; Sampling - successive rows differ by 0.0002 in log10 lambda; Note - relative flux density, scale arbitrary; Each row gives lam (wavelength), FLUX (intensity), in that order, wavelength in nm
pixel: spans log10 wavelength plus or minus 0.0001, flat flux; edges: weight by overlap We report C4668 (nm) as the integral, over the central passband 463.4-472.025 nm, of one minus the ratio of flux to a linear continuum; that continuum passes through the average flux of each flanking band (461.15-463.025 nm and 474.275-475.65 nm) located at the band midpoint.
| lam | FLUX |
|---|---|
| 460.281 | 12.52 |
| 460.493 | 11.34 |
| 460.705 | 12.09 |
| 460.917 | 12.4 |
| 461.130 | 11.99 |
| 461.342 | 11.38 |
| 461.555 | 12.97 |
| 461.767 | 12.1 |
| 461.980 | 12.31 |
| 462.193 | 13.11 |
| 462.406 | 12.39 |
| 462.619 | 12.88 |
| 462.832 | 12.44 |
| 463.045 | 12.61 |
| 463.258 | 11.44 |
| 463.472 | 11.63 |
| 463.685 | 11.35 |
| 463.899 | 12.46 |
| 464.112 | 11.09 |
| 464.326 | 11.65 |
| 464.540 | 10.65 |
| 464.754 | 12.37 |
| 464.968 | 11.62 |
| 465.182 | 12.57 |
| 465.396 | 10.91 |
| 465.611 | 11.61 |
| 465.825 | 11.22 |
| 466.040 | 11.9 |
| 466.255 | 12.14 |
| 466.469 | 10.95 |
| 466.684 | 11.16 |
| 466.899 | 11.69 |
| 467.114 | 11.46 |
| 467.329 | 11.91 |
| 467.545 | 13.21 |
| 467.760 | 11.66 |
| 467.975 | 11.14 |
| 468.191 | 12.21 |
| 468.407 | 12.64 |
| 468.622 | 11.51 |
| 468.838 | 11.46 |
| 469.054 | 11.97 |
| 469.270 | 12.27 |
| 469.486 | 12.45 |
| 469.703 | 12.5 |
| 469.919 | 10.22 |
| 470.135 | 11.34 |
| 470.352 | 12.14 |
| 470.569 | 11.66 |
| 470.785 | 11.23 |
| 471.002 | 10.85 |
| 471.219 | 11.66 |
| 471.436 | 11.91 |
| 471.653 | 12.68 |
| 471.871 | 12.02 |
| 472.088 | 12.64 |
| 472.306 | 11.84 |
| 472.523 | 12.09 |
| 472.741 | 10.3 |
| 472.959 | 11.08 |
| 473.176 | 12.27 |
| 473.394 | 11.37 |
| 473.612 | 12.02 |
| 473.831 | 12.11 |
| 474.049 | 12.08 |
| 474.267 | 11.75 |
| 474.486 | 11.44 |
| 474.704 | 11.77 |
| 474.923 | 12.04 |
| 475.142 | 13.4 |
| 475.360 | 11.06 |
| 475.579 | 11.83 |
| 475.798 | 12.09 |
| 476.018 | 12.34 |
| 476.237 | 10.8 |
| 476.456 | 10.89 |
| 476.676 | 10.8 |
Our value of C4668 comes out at 0.34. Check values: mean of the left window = 12.4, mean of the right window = 11.9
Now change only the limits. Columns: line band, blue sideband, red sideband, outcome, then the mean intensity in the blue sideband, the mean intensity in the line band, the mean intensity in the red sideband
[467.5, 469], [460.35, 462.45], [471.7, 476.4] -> 0.01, 12.2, 11.9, 11.8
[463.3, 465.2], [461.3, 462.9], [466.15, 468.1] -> 0.08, 12.5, 11.7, 11.7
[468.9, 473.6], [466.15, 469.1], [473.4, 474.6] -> 0.03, 11.8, 11.7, 11.8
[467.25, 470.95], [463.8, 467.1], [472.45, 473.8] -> -0.09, 11.6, 11.8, 11.5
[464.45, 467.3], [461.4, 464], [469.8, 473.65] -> 0.11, 12.3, 11.6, 11.6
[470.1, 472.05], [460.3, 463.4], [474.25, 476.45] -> 0.03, 12.2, 11.8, 11.8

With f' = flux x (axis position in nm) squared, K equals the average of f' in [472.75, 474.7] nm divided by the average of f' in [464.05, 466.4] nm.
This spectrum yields 1.04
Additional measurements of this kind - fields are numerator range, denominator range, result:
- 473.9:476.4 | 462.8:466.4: 1.06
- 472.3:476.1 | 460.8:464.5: 1.03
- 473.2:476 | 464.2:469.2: 1.05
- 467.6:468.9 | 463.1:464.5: 1.04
